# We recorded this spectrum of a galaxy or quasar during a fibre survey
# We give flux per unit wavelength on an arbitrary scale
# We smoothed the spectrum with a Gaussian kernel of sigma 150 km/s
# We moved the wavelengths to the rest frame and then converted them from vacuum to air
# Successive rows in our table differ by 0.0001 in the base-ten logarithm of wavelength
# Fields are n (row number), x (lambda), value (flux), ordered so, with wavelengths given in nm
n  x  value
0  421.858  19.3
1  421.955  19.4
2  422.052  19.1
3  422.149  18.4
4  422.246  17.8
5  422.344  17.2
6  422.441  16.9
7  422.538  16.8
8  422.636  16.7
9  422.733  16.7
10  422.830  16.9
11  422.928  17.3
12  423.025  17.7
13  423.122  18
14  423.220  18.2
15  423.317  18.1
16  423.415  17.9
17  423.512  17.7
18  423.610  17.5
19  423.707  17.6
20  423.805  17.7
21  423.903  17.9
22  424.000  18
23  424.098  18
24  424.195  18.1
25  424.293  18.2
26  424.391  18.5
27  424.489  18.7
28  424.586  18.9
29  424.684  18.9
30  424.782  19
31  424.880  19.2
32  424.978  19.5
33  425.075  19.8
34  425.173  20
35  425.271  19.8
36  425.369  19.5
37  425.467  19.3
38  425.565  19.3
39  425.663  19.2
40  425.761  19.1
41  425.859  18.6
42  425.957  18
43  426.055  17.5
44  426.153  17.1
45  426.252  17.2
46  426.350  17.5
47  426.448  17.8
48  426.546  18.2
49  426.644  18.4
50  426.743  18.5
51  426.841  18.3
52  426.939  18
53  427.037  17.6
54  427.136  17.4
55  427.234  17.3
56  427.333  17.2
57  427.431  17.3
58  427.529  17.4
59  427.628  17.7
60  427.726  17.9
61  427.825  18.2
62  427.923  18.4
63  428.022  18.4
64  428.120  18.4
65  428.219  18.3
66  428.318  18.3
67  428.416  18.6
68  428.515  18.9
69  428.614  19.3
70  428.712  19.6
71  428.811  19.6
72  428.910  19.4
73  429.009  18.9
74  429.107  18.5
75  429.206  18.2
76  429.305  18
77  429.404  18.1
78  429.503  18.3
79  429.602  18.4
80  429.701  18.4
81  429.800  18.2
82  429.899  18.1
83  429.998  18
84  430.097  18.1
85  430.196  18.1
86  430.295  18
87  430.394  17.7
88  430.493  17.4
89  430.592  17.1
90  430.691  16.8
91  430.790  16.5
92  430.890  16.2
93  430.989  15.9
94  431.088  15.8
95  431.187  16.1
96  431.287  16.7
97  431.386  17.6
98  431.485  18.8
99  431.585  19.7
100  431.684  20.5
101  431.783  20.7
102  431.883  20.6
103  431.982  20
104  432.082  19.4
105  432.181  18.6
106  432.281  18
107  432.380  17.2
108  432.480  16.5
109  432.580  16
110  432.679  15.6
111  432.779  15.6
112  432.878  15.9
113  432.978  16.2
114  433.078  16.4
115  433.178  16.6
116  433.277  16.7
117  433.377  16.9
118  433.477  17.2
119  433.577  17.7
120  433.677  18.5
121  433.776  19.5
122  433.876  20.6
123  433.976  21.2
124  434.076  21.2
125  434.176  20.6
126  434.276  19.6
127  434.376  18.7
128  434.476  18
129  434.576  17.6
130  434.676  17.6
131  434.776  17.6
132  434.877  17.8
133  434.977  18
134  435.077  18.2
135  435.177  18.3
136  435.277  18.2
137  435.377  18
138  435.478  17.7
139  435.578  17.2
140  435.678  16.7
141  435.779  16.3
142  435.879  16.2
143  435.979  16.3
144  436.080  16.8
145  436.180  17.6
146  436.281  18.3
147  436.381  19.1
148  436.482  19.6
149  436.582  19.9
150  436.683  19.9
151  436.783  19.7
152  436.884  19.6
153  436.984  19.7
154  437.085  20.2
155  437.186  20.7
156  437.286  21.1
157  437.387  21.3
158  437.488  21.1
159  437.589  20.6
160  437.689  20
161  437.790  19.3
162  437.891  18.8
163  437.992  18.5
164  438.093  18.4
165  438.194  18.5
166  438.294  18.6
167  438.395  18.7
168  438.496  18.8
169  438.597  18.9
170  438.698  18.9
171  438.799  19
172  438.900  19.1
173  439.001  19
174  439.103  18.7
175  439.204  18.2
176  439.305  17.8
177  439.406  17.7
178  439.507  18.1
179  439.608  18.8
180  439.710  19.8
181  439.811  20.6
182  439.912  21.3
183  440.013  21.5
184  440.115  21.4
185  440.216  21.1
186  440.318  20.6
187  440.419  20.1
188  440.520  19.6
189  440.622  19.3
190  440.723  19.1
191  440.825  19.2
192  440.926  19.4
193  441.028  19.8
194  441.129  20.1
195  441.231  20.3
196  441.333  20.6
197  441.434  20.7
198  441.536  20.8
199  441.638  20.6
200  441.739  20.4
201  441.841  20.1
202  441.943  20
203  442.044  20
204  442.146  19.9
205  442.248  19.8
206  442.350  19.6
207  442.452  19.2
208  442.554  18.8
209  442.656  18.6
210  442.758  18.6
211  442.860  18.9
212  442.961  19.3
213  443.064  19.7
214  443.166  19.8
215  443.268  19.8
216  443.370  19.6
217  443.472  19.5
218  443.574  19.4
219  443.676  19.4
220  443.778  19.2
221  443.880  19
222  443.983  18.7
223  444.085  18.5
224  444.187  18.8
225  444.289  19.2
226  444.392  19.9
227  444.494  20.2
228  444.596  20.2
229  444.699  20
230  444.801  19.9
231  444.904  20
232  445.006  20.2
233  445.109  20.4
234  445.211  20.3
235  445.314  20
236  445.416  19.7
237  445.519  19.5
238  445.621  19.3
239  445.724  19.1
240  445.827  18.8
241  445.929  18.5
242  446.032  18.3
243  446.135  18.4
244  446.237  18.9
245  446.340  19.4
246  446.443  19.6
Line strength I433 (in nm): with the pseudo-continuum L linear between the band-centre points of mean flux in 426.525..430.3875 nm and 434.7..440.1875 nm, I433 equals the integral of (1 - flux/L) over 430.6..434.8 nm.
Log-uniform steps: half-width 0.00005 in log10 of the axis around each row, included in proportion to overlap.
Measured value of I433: 0.14 nm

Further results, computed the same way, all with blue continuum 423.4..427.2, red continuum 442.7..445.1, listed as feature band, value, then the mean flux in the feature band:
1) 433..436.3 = 0.17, 18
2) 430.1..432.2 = 0.08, 18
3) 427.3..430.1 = 0.04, 18.4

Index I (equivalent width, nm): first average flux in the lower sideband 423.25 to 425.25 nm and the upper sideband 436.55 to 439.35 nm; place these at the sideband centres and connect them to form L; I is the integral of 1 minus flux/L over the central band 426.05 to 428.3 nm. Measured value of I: 0.10 nm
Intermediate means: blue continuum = 18.5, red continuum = 19.4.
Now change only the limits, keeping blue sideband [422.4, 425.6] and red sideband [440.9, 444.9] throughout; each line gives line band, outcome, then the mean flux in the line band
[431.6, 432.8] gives 0.03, 18.3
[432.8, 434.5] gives 0.06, 18.3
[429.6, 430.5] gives 0.03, 18.1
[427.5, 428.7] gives 0.01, 18.4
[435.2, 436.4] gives 0.11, 17.3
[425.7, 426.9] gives 0.03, 18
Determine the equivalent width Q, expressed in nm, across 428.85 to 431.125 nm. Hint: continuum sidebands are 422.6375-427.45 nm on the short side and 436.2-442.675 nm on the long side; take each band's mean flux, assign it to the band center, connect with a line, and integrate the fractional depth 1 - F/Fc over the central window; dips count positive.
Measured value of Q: 0.11 nm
